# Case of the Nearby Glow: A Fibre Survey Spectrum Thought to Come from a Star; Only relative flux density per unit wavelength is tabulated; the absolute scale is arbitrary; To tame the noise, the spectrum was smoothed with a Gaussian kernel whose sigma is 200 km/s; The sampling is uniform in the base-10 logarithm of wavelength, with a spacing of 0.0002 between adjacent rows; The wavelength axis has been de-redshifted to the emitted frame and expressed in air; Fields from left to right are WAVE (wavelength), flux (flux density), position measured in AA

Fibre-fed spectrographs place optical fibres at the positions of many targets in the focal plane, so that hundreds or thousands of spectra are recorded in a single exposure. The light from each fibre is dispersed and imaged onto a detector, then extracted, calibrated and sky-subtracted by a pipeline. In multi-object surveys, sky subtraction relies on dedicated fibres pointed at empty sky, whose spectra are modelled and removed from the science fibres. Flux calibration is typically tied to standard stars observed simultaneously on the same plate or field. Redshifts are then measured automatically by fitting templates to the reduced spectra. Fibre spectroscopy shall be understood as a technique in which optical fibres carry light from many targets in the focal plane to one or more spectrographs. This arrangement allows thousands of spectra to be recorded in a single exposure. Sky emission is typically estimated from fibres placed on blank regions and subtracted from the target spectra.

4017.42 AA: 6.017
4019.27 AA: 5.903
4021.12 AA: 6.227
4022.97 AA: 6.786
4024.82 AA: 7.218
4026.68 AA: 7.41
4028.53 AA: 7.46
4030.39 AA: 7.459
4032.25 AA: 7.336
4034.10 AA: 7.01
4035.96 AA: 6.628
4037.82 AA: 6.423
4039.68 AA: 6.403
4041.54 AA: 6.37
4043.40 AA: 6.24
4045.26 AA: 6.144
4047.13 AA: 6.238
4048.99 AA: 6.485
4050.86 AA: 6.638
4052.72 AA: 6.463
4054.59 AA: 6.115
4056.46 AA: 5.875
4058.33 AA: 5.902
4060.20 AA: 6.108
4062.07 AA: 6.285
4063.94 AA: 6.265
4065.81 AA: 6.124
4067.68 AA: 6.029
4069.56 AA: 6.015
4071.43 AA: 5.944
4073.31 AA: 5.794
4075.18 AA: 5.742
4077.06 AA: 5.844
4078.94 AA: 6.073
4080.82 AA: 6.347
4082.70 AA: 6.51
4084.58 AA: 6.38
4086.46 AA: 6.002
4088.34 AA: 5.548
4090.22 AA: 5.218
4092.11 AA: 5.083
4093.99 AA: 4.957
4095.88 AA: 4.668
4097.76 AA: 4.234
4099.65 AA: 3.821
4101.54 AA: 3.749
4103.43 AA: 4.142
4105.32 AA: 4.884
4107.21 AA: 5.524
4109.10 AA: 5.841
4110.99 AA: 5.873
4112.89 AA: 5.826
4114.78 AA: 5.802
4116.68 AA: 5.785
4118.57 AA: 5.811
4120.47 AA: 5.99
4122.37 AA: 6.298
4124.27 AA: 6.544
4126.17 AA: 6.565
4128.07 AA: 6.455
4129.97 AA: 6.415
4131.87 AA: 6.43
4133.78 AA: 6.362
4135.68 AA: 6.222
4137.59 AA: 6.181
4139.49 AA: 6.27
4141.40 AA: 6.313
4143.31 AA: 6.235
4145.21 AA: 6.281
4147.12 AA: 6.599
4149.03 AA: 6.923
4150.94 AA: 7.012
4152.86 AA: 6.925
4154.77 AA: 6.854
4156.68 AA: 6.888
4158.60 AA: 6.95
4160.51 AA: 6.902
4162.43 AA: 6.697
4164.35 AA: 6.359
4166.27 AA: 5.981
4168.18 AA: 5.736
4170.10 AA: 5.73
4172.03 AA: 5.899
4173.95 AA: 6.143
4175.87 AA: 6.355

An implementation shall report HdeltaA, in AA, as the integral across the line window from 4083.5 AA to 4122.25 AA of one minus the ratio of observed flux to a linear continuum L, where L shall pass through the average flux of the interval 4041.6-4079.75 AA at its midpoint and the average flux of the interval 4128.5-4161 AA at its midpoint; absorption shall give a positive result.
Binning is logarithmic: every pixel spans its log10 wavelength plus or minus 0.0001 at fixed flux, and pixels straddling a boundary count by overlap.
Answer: 6.5 AA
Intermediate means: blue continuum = 6.12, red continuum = 6.57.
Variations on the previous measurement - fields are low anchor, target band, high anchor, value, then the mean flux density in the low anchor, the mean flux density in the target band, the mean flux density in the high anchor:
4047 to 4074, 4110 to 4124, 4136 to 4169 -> 1.0 AA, 6.15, 5.94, 6.53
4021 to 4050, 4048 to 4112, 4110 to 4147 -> 8.3 AA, 6.75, 5.66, 6.2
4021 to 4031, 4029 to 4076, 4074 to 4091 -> 1.9 AA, 7.15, 6.33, 5.97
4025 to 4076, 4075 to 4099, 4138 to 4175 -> 3.3 AA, 6.42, 5.56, 6.45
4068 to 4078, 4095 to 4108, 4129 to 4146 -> 3.5 AA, 5.88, 4.42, 6.3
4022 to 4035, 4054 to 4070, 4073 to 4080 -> 0.5 AA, 7.24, 6.08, 5.88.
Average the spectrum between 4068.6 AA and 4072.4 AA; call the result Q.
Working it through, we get 5.97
